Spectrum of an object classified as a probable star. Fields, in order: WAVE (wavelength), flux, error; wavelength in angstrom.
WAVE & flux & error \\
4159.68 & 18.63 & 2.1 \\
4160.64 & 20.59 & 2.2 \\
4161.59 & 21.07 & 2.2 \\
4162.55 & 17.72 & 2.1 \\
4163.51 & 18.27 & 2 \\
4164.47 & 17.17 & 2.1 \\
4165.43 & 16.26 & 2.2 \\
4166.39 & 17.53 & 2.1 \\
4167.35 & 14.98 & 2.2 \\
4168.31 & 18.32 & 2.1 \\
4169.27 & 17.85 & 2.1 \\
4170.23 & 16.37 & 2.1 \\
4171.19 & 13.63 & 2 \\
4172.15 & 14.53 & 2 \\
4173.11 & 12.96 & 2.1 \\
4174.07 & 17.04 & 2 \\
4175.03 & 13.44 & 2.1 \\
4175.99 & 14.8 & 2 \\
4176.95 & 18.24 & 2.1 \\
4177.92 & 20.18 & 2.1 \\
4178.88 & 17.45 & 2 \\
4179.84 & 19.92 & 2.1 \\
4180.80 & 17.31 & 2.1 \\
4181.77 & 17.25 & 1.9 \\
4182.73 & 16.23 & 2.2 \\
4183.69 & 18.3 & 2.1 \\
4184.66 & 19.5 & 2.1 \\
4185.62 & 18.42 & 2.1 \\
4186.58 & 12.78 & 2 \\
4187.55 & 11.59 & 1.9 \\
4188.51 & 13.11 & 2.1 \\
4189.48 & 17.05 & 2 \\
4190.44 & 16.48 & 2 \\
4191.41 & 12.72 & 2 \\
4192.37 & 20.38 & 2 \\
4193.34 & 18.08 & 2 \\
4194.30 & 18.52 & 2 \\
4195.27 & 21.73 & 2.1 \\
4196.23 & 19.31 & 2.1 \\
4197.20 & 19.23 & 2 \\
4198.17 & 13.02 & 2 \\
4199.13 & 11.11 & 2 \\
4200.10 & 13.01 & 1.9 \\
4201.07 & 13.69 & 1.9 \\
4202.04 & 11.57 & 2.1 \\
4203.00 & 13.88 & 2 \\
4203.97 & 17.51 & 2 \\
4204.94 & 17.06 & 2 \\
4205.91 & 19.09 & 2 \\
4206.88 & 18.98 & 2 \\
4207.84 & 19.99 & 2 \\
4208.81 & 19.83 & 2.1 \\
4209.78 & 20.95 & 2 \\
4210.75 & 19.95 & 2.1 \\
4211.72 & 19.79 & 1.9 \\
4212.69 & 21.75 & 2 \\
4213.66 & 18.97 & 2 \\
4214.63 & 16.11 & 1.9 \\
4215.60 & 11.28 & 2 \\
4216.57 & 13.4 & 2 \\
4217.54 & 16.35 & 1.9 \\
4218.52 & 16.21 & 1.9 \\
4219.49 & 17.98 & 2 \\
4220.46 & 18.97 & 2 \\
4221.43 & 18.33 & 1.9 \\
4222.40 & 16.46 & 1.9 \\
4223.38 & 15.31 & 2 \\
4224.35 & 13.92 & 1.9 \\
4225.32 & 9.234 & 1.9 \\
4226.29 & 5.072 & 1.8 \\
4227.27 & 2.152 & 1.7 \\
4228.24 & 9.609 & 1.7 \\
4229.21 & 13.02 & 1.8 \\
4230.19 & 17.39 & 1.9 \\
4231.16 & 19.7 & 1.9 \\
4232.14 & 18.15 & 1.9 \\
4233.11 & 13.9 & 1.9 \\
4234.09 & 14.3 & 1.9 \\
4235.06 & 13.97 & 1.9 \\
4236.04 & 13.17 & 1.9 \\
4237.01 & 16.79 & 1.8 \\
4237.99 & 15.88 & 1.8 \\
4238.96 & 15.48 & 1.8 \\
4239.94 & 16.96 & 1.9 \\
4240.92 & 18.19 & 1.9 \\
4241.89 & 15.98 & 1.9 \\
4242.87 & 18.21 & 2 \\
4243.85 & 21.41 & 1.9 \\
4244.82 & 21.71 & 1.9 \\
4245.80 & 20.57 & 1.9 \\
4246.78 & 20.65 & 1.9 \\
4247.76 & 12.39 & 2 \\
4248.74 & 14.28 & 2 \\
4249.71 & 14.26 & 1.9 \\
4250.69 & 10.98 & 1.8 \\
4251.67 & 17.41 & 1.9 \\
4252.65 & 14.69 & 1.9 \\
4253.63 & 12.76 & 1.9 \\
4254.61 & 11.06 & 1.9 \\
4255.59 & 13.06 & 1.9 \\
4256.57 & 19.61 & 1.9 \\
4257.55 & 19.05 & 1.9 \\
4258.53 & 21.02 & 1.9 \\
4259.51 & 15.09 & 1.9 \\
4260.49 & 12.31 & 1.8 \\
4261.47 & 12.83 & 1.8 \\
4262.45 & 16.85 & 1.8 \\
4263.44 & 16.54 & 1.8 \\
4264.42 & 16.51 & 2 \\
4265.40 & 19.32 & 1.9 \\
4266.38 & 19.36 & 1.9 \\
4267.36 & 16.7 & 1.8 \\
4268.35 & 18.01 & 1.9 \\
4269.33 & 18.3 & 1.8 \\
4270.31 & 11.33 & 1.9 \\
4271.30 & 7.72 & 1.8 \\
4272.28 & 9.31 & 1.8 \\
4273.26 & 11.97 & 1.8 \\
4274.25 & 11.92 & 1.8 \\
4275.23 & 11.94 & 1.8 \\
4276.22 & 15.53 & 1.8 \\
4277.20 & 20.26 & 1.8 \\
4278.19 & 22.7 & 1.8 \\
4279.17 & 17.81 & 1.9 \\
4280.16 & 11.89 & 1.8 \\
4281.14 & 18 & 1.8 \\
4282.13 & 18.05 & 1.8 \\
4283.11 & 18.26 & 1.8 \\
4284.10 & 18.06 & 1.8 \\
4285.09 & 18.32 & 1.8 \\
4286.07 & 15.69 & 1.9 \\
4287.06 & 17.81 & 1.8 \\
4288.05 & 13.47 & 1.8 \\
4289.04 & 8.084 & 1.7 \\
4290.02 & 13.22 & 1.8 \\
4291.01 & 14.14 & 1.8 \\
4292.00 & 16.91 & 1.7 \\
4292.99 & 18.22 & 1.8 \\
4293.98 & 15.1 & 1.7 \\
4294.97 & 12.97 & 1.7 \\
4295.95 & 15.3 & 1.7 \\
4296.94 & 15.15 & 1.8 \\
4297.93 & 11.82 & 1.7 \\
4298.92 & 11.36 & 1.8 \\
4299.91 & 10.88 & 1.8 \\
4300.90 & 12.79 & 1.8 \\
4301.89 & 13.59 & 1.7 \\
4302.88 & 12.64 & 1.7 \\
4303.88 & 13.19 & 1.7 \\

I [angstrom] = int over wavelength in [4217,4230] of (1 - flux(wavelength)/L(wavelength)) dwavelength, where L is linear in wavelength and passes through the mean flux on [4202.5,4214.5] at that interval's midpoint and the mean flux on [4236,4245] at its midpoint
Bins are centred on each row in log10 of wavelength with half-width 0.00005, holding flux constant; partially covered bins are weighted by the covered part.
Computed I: 3.5 angstrom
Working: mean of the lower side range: 18.9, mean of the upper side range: 17.5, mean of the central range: 13.4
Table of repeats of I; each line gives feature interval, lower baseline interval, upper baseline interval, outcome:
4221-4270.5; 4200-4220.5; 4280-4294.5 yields 2.95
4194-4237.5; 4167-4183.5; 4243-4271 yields 1.81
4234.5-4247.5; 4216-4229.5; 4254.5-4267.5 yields -2.31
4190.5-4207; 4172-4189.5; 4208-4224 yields 0.61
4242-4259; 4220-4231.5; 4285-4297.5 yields -3.50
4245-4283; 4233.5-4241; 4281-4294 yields 0.07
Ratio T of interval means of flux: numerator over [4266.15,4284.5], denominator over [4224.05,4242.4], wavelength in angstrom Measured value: 1.12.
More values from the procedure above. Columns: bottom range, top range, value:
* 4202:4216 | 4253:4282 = 0.86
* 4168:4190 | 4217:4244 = 0.92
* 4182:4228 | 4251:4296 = 0.97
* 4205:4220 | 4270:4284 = 0.83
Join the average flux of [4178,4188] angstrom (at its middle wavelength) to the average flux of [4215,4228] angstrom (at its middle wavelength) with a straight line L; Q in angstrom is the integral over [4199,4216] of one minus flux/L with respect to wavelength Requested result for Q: -2.8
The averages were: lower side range 17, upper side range 13.4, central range 17.1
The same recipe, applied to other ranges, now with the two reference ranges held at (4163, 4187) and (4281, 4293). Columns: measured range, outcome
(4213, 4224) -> 0.0 angstrom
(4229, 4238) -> 0.3 angstrom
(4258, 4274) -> 0.9 angstrom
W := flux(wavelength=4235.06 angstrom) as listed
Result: 13.97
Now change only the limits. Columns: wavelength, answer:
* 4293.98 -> 15.1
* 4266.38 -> 19.36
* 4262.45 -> 16.85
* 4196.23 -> 19.31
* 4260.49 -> 12.31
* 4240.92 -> 18.19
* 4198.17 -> 13.02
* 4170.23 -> 16.37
